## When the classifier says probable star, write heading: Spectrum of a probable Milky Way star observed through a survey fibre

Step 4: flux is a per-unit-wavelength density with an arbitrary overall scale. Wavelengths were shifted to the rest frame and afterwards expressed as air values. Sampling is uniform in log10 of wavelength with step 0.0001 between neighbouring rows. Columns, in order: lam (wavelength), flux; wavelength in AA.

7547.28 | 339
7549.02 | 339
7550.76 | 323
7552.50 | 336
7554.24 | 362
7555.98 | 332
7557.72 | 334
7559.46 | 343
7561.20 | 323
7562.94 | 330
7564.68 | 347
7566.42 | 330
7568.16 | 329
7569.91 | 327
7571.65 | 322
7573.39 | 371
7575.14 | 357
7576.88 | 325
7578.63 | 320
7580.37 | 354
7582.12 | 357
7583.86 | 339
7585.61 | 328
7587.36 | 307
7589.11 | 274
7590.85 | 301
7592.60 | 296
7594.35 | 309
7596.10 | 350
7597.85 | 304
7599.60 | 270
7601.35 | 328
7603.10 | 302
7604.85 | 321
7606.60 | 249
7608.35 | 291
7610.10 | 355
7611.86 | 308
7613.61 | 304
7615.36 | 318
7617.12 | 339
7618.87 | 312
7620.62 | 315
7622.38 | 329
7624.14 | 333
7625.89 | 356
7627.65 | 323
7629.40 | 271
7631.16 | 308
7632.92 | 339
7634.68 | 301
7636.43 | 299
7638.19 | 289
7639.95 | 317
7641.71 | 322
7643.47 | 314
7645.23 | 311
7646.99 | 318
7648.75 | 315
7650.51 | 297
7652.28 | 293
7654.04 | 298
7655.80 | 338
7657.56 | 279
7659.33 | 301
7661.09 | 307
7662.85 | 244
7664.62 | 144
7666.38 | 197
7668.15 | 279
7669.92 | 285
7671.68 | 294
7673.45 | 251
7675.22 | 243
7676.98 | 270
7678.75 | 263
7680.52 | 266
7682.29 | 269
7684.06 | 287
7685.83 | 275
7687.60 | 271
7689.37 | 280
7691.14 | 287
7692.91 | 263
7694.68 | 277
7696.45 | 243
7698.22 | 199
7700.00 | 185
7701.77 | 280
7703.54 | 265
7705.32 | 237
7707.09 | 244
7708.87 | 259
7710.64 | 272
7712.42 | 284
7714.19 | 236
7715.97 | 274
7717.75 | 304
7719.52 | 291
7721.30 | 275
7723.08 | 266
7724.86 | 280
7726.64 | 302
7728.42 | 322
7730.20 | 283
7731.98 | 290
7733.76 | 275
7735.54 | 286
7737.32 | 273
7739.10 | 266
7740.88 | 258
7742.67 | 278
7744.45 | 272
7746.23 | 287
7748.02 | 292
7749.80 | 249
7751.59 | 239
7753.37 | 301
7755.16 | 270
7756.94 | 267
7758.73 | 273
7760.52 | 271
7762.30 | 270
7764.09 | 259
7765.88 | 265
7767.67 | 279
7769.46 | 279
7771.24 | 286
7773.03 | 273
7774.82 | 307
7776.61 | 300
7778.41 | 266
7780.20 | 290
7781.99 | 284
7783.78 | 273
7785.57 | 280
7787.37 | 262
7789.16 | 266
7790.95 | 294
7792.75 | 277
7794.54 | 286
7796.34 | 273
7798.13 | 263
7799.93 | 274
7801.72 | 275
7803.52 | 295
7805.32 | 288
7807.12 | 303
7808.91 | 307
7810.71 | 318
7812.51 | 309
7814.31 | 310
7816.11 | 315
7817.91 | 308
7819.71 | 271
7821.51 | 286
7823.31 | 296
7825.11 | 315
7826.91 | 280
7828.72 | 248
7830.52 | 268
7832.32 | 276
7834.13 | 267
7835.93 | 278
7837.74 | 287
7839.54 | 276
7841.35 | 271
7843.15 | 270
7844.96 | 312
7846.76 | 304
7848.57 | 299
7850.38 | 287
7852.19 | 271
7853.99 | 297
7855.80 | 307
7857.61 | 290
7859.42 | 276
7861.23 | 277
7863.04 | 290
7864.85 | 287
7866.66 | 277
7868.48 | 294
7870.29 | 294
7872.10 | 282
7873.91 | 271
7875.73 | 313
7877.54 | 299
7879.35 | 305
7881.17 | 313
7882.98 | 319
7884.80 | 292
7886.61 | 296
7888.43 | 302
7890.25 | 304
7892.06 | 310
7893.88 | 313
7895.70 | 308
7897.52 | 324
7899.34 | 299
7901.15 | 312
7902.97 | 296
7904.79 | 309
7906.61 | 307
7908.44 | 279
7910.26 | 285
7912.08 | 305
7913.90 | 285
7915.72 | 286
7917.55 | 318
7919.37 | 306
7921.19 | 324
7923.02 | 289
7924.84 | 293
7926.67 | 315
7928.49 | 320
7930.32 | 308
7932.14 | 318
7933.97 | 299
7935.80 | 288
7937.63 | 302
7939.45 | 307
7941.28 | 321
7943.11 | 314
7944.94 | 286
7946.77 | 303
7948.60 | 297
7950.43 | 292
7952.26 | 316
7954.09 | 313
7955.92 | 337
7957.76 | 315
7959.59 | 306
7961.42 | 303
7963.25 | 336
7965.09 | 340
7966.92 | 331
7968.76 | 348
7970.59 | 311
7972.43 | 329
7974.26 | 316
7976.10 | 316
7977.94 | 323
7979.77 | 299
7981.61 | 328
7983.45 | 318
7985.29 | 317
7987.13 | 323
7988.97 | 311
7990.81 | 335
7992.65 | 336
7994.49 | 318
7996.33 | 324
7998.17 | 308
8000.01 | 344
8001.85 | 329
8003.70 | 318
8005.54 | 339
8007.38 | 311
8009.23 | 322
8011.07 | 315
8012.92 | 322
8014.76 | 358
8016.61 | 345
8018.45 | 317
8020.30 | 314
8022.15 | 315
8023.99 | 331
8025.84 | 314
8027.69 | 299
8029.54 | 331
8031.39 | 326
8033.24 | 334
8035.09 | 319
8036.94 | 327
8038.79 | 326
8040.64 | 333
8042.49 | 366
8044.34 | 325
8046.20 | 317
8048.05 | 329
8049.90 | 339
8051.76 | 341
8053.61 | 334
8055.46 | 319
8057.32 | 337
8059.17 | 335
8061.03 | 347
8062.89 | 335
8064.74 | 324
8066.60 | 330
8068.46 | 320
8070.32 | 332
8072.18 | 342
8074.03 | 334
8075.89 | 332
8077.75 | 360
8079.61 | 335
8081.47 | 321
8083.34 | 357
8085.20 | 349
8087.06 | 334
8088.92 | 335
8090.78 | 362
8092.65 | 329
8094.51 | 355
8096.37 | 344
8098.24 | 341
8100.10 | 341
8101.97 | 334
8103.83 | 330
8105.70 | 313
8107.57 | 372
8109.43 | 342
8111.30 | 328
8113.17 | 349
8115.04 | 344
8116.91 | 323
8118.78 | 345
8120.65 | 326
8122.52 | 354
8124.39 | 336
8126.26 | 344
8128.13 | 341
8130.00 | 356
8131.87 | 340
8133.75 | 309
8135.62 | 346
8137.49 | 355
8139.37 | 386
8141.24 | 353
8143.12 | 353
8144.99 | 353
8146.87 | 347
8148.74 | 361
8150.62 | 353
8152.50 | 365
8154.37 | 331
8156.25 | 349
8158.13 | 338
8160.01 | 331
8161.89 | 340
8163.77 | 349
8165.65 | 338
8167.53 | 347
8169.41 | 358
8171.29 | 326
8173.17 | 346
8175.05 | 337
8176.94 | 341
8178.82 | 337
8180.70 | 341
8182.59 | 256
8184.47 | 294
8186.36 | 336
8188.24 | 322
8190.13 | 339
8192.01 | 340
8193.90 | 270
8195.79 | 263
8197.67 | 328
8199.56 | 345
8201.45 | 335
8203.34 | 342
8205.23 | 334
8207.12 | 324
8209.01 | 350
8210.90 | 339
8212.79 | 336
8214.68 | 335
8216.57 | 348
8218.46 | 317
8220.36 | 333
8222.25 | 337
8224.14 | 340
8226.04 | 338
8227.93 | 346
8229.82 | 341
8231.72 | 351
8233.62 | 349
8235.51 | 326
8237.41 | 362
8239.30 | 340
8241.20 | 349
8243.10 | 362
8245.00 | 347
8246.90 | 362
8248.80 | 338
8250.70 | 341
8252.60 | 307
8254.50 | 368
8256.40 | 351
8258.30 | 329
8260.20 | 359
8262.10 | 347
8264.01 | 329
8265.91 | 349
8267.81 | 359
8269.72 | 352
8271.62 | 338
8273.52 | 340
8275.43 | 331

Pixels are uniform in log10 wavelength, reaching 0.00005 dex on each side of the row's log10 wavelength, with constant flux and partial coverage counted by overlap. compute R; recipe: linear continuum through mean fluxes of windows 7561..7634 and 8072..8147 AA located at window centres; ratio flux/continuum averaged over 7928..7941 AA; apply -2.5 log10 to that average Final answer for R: 0.098 mag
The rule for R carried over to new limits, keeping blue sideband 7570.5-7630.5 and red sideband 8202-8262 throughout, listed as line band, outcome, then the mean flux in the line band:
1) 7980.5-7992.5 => 0.04 mag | 322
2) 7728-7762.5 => 0.18 mag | 276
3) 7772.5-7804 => 0.17 mag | 280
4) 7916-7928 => 0.08 mag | 307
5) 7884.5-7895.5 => 0.09 mag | 304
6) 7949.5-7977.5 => 0.04 mag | 321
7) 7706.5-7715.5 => 0.23 mag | 260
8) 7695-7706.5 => 0.33 mag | 237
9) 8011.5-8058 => 0.02 mag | 329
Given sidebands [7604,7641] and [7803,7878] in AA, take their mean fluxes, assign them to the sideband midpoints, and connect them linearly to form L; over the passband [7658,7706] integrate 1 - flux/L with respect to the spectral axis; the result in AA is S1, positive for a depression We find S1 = 7.62 AA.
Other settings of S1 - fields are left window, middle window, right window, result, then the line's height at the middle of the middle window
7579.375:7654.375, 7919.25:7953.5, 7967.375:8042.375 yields 1.8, 322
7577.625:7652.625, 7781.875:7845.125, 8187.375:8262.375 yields 7.2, 321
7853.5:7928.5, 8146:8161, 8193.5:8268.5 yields -0.8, 330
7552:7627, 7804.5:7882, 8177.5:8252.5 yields 8.8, 328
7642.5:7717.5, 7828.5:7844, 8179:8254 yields 0.8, 288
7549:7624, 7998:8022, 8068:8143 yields 0.8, 338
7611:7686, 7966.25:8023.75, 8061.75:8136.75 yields 0.8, 328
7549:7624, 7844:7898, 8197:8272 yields 5.7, 332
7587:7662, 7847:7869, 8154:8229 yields 2.1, 319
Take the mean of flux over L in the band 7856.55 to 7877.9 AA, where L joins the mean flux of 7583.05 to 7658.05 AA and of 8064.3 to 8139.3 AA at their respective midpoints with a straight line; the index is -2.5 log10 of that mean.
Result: 0.14 mag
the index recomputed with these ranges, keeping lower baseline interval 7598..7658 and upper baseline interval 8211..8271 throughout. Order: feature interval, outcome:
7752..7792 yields 0.15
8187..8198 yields 0.10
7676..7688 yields 0.16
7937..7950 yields 0.08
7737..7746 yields 0.17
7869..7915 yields 0.08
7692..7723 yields 0.22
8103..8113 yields 0.00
